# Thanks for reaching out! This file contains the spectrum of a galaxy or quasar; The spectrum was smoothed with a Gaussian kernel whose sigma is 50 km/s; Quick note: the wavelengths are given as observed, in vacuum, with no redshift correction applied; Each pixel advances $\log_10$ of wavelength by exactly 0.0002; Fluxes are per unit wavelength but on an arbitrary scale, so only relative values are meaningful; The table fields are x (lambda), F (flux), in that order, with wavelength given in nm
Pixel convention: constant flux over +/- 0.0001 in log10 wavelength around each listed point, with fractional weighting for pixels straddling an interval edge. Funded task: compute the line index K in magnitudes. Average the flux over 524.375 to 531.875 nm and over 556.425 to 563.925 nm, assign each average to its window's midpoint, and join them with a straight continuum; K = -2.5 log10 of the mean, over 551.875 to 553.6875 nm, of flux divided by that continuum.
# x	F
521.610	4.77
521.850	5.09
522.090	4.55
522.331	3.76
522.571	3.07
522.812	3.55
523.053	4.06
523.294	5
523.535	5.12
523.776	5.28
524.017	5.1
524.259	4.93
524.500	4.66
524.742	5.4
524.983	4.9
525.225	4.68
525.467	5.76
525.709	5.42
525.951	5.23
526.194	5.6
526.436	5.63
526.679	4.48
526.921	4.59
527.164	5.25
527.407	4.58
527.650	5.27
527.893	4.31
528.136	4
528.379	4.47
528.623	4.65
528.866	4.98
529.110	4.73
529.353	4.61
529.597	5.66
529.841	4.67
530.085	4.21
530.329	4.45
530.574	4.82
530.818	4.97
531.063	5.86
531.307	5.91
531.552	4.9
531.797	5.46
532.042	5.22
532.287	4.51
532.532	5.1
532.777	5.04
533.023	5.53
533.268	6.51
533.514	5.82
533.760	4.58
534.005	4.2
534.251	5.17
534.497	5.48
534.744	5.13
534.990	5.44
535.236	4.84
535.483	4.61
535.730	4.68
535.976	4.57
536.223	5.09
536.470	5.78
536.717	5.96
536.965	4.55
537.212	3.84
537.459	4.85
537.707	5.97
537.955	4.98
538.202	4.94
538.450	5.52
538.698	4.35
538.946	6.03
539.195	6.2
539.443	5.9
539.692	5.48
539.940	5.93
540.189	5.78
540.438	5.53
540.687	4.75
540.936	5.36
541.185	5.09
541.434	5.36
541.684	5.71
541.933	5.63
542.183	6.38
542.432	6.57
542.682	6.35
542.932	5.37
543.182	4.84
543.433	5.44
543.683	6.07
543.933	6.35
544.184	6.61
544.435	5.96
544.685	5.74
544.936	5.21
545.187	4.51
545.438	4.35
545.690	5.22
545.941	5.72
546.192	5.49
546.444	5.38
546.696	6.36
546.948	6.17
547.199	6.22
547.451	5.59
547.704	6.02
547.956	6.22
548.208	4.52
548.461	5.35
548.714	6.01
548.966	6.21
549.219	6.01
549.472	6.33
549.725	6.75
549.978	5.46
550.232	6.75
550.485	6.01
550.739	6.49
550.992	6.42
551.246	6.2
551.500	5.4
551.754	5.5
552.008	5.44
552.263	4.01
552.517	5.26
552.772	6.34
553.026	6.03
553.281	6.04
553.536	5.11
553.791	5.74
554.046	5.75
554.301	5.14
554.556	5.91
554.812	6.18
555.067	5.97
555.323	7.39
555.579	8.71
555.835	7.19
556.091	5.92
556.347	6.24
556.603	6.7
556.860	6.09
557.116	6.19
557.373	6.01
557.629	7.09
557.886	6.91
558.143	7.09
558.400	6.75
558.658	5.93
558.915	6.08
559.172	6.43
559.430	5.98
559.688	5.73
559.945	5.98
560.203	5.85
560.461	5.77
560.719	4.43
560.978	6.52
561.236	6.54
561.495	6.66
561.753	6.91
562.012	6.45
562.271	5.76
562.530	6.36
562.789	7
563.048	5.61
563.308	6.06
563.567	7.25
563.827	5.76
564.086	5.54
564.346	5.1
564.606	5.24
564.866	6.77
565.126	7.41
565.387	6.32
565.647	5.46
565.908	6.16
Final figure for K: 0.10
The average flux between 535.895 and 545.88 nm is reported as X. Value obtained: 5.46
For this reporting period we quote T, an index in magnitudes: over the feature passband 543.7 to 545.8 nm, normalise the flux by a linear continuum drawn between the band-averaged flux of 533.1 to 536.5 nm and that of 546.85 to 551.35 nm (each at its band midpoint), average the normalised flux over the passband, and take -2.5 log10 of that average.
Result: 0.04 mag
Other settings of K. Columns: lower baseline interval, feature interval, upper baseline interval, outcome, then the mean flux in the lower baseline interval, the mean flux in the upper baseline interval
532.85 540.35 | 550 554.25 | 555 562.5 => 0.053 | 5.26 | 6.39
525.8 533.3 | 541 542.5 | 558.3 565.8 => -0.064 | 4.99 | 6.12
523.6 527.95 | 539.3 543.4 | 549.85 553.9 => -0.028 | 5.07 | 5.76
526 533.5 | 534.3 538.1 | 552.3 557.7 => 0.055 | 5.01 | 6.19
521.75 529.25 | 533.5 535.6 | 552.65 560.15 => 0.049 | 4.78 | 6.29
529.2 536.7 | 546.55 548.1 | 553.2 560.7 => -0.052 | 5.11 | 6.25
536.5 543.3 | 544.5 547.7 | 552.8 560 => 0.048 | 5.46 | 6.3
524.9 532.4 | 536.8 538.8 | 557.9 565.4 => 0.085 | 4.96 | 6.19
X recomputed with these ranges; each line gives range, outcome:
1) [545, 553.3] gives 5.74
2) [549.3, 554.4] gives 5.81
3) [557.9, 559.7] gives 6.36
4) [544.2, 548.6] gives 5.56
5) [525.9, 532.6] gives 4.93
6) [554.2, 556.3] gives 6.56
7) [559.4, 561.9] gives 6.04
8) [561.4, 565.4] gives 6.26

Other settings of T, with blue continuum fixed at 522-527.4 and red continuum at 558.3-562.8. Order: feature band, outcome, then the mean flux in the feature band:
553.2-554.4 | 0.07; 5.55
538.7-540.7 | -0.06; 5.67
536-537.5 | 0.06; 4.99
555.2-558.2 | -0.13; 6.79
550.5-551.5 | -0.07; 6.21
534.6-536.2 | 0.07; 4.9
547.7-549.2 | 0.00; 5.72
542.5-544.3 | -0.07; 5.88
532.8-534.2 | -0.03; 5.3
